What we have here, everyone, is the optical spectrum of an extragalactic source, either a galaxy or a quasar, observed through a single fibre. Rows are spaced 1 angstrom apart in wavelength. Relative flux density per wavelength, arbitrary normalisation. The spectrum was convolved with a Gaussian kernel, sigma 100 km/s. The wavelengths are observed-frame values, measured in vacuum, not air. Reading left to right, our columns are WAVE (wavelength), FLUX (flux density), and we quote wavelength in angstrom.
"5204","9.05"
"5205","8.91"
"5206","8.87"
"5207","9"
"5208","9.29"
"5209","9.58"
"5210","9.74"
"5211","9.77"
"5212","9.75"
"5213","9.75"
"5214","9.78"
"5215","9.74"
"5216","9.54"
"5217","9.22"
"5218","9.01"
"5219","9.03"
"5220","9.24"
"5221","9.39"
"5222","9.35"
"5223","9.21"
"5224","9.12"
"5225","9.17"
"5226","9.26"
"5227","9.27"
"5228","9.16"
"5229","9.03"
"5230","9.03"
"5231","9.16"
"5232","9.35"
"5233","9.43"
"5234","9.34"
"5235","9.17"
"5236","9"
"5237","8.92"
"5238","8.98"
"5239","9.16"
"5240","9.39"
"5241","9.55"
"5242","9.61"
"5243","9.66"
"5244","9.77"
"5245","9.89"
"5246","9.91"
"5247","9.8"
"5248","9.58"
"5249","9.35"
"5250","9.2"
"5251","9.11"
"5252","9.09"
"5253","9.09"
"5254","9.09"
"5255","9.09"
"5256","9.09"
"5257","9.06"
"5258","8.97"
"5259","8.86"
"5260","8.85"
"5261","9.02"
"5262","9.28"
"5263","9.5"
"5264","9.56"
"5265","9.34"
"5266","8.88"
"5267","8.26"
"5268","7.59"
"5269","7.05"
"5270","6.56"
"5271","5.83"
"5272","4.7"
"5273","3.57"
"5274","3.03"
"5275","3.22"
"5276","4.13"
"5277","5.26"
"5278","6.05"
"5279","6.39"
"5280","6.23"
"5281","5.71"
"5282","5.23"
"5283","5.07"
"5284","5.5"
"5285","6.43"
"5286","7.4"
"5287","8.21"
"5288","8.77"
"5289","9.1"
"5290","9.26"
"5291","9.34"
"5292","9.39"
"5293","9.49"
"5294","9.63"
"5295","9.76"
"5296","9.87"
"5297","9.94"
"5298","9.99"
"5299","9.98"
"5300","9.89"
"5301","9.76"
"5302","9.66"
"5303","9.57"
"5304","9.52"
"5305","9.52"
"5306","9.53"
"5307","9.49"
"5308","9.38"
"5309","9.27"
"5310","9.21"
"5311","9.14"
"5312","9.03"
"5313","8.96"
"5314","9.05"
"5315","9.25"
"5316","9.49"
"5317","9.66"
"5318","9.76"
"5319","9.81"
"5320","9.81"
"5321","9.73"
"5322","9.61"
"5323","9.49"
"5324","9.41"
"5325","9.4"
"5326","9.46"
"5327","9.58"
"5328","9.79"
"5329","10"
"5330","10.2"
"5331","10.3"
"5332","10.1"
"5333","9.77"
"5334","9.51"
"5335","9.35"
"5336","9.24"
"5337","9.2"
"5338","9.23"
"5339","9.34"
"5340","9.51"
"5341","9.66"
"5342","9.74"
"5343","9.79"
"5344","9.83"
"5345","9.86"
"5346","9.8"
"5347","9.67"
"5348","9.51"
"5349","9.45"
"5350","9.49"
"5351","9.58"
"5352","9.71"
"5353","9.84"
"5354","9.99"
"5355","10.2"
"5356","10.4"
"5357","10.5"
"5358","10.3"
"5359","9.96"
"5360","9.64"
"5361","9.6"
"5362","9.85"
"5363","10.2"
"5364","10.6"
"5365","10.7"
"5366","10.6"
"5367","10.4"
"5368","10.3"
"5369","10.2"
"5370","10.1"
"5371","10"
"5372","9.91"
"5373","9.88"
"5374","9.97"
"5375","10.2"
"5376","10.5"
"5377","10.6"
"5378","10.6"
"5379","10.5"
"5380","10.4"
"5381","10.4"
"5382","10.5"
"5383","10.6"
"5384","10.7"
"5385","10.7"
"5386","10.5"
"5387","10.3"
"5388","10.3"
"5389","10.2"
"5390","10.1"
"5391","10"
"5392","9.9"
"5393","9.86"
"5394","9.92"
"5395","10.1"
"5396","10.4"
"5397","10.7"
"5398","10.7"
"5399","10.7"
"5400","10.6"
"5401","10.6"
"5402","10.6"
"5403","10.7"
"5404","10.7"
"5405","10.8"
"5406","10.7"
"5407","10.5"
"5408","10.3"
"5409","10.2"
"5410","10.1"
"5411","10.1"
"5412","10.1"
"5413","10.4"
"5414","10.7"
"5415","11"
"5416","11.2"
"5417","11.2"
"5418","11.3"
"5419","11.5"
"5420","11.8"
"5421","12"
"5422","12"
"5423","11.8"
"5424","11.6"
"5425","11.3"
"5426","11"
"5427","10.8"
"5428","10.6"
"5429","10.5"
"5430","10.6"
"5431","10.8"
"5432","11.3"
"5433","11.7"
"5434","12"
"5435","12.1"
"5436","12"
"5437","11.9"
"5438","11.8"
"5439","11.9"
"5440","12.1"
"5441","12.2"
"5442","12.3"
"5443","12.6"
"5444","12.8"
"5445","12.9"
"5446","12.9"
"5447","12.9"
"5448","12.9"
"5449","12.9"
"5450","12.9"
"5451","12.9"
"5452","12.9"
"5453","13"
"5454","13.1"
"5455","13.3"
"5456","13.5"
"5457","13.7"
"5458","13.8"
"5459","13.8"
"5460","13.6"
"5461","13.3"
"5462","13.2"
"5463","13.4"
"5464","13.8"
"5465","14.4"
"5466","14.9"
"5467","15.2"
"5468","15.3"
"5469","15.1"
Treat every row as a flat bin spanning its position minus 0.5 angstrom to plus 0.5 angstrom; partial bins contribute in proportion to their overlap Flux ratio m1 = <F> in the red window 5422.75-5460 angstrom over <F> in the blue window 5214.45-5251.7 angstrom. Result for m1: 1.3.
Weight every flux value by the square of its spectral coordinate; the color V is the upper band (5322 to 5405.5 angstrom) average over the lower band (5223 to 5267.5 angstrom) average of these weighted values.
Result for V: 1.14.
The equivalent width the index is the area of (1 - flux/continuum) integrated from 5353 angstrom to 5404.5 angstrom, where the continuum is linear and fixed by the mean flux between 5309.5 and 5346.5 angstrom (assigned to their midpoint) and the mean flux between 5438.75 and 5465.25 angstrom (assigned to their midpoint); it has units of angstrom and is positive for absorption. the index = 3.2 angstrom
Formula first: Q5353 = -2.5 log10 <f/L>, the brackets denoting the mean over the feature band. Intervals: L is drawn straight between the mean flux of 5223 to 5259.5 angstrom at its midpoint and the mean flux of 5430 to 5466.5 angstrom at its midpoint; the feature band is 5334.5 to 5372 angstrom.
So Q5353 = 0.134 mag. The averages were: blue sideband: 9.27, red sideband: 12.8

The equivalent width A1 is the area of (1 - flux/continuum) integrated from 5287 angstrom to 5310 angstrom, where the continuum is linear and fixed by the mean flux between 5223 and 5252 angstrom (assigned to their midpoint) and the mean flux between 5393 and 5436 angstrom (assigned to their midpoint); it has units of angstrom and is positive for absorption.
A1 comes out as 0.8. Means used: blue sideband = 9.33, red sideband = 10.9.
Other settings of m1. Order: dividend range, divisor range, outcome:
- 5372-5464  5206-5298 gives 1.34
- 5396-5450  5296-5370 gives 1.17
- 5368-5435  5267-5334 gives 1.27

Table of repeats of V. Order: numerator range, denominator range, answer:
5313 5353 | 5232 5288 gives 1.24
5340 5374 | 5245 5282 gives 1.34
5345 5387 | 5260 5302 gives 1.37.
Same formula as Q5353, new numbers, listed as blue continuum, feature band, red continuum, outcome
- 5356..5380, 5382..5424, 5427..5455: 0.050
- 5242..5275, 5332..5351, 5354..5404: 0.015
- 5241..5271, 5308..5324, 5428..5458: 0.073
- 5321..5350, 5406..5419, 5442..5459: 0.125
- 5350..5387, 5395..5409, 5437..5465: 0.076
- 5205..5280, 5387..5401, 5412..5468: 0.119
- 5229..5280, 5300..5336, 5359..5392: -0.027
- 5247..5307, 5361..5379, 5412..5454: 0.007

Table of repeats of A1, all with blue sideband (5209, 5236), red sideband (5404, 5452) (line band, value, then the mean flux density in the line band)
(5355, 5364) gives 0.59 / 10.1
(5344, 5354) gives 0.95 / 9.68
